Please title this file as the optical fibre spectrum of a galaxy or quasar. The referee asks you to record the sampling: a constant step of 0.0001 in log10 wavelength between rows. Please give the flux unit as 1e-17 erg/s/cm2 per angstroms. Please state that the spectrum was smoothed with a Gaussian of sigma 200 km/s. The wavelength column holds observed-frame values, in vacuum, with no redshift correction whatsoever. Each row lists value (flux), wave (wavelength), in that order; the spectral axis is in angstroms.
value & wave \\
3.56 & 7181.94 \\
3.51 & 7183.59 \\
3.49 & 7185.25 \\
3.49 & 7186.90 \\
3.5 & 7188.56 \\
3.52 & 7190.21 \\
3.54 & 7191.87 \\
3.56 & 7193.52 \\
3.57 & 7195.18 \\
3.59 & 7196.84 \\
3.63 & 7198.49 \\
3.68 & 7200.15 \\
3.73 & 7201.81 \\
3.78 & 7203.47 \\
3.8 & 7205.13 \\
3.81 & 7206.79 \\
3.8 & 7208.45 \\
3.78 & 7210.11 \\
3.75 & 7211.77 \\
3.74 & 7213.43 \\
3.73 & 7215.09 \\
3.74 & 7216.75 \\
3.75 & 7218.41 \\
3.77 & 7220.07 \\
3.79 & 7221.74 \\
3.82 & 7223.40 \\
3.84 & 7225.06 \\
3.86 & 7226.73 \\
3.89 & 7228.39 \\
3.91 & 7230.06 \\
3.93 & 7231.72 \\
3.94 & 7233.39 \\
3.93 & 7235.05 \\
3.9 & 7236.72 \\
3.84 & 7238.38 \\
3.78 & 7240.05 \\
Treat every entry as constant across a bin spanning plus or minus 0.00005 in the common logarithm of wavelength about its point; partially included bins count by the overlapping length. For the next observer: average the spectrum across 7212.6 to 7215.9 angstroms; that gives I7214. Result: 3.74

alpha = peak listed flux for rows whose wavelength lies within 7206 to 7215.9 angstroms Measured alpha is 3.81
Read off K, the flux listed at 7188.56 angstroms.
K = 3.5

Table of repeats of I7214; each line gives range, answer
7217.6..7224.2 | 3.78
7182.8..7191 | 3.5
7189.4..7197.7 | 3.56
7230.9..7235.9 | 3.93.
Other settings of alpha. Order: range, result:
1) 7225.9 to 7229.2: 3.89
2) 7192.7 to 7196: 3.57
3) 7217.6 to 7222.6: 3.79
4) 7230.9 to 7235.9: 3.94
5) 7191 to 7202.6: 3.73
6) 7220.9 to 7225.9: 3.84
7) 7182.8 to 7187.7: 3.51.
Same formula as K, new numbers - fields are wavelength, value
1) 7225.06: 3.84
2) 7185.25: 3.49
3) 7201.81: 3.73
